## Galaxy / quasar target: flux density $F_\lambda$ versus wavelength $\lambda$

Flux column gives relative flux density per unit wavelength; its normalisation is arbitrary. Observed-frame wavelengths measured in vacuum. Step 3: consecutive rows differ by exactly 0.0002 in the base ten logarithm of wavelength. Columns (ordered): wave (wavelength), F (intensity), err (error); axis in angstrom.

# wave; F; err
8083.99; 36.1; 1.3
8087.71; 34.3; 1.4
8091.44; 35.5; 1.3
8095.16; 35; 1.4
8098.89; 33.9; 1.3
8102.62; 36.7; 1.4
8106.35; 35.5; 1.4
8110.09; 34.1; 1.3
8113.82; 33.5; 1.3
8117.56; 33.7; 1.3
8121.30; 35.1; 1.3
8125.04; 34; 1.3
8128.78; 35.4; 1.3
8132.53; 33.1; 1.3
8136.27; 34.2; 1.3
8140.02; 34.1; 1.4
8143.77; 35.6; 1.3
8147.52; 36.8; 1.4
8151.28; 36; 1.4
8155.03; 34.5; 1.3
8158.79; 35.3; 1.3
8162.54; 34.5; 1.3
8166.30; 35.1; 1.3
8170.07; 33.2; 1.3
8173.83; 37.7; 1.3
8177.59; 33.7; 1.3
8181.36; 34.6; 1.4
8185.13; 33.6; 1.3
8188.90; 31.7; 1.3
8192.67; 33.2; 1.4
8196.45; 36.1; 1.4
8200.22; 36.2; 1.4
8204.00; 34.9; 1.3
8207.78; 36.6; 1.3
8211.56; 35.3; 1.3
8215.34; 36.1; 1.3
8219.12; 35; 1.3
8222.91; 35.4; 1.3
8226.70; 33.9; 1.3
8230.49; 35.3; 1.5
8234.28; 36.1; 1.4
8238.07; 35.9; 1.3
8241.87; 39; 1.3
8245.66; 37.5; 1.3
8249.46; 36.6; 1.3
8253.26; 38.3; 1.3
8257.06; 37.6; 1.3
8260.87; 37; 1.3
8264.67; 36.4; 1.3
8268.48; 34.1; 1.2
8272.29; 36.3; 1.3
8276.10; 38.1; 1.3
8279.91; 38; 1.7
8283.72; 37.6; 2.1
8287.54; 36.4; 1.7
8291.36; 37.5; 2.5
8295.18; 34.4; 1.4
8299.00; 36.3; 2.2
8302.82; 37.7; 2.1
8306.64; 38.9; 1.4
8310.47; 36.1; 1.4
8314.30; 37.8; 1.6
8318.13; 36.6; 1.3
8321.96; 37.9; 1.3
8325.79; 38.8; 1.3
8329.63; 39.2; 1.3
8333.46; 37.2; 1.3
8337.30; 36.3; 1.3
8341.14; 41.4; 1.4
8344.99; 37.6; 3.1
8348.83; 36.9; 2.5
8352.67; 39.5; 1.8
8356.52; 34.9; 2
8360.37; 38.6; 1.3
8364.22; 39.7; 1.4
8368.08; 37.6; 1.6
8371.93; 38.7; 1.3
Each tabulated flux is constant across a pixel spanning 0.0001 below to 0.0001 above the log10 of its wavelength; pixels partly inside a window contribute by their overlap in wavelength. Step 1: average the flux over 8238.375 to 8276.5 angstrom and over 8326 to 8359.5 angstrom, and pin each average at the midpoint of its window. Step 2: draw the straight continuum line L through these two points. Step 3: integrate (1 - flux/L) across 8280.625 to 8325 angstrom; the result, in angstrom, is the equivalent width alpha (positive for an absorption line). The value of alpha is 0.5 angstrom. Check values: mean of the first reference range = 37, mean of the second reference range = 37.9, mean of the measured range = 37.1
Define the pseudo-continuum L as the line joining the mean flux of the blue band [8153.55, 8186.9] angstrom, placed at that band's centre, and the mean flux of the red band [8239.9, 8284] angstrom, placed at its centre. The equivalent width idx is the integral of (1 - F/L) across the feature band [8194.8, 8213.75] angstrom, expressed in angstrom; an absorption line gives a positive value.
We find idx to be -0.1 angstrom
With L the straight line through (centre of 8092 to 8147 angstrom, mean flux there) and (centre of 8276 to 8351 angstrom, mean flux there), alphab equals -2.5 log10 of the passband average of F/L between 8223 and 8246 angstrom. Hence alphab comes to 0.01 mag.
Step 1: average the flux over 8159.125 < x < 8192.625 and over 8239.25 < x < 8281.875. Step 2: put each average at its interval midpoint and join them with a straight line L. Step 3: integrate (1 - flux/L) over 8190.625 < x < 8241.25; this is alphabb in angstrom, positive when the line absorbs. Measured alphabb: 0.2 angstrom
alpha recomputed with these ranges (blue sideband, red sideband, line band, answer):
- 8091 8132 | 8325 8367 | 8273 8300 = 0.27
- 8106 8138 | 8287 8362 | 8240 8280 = -0.73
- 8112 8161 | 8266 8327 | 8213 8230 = 0.38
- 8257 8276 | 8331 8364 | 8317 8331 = -0.26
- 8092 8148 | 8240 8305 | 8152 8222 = 1.61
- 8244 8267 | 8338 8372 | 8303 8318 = 0.10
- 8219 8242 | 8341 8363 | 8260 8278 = 0.00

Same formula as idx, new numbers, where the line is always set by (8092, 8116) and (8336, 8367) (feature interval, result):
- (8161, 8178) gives 0.36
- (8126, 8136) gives 0.27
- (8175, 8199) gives 1.29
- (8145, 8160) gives -0.08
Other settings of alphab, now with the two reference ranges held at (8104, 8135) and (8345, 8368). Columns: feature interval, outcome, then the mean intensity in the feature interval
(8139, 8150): -0.03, 35.6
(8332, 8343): -0.02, 38.3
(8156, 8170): 0.01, 34.7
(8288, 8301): 0.02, 36.1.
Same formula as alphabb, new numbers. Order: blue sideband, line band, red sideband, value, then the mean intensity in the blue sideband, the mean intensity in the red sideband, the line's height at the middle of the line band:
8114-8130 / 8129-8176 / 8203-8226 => -0.3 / 34.4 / 35.5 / 34.8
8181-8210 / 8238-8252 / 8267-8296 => -0.7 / 34.6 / 36.7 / 35.8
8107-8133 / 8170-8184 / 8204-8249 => 0.1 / 34.2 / 36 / 35.2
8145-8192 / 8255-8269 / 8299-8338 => 0.0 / 34.7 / 37.6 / 36.5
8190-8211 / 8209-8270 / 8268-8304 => -0.5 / 35.3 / 36.7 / 35.9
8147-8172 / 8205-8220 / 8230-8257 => 0.2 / 35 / 37.1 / 36.3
